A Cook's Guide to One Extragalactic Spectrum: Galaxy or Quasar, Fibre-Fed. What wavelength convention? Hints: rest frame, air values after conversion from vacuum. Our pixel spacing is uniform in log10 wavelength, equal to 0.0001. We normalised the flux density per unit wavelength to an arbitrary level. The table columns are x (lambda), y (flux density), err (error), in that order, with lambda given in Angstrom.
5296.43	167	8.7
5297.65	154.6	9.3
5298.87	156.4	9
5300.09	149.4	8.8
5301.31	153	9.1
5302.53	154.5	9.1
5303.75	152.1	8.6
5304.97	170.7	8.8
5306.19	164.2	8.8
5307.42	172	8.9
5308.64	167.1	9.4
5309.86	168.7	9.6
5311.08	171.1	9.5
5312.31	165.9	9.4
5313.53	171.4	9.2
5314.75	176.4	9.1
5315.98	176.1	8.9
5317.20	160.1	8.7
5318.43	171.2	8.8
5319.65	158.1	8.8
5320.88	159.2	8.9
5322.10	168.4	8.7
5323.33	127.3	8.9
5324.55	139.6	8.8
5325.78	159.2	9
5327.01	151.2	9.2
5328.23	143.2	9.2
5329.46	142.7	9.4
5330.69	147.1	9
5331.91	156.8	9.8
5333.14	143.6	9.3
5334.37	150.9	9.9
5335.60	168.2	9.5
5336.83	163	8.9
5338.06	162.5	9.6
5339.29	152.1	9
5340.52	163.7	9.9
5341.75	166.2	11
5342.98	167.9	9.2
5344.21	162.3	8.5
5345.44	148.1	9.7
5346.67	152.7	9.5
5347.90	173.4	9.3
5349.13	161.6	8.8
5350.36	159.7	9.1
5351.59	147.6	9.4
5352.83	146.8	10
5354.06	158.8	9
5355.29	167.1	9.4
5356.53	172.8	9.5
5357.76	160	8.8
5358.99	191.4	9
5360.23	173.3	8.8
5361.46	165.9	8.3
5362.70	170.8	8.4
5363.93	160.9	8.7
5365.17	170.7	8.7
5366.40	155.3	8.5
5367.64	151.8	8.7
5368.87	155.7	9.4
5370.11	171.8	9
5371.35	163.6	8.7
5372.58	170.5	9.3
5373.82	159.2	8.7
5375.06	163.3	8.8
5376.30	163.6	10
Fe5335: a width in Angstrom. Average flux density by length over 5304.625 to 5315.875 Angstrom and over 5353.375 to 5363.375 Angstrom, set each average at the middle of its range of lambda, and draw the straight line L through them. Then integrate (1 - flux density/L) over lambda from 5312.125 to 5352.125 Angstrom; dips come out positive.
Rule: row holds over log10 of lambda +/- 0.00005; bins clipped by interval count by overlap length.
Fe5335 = 2.79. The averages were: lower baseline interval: 170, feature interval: 158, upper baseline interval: 170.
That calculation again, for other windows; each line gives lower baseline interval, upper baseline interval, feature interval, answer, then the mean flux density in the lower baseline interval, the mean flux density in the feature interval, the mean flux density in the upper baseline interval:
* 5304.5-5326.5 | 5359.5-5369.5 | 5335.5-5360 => 0.2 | 164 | 162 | 163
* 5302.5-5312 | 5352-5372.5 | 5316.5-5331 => 1.1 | 166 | 153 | 165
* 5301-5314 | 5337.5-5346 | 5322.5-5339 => 1.1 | 165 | 151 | 160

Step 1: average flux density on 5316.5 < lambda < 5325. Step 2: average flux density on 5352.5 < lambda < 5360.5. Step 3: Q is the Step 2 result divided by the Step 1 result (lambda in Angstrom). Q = 1.08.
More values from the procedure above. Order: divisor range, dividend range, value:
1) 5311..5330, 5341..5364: 1.03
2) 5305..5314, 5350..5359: 0.96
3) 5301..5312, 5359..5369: 1.01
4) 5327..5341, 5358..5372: 1.08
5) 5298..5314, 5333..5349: 0.98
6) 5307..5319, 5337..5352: 0.94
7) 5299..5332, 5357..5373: 1.05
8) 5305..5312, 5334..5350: 0.96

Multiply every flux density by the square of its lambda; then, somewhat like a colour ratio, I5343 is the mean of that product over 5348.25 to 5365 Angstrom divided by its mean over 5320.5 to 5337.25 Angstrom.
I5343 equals 1.1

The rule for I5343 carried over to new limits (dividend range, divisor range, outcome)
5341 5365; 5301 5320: 1.00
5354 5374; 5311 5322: 1.01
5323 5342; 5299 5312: 0.95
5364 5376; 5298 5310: 1.04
